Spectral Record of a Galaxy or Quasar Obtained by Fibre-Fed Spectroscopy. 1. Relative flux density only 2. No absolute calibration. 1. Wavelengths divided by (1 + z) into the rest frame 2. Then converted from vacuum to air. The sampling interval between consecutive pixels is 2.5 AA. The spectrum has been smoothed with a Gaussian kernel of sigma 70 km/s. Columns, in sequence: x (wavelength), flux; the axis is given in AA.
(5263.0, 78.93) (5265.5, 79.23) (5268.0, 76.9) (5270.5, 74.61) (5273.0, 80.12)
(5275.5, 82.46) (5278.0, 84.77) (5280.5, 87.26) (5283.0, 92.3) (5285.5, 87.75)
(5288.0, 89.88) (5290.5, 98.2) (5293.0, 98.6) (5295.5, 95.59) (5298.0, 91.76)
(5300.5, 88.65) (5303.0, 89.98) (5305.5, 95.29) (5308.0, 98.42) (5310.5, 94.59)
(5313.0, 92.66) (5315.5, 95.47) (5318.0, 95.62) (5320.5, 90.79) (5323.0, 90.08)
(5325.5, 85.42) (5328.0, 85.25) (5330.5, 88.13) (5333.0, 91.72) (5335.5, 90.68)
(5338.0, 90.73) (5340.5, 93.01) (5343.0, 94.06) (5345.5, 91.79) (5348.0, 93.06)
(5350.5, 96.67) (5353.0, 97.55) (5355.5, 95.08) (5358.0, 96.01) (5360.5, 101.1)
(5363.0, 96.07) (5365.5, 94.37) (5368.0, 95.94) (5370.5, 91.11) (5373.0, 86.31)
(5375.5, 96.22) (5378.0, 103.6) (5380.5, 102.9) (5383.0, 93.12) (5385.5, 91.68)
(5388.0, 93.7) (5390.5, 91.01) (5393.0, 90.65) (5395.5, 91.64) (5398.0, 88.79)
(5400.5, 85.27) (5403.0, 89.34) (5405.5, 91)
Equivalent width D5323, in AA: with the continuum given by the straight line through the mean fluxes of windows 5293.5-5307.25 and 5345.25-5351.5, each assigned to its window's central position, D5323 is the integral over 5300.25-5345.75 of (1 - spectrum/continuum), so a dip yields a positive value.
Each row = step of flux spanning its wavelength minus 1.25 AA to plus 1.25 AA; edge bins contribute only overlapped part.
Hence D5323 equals 0.8 AA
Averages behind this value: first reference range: 92.8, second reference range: 94.1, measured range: 91.8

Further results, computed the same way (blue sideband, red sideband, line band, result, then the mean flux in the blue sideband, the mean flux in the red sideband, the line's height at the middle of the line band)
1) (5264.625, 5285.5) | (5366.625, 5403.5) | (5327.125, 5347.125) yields -0.6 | 82.6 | 92.8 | 88.4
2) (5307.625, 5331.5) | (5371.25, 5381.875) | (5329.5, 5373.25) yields 0.4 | 91.4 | 96.9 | 94.5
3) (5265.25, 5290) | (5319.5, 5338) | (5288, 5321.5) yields -2.9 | 84.1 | 89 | 86.7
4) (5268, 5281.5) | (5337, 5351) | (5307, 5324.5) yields -1.1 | 81.3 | 93.1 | 88.3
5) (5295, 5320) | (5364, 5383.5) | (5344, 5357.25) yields 0.0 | 93.7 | 95.5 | 94.9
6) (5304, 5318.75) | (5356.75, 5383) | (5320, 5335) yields 1.1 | 95.2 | 96.2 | 95.5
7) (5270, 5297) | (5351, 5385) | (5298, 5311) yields -0.4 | 88.7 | 96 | 90.5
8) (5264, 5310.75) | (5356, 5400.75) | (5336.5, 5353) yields -0.3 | 88.6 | 94.1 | 92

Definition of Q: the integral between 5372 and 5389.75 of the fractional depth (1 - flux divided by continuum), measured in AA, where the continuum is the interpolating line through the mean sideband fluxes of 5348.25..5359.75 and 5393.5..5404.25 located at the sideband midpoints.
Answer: -0.7 AA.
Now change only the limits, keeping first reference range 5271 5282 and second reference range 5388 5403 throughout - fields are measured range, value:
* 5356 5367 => -1.1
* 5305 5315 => -1.2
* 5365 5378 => -0.8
